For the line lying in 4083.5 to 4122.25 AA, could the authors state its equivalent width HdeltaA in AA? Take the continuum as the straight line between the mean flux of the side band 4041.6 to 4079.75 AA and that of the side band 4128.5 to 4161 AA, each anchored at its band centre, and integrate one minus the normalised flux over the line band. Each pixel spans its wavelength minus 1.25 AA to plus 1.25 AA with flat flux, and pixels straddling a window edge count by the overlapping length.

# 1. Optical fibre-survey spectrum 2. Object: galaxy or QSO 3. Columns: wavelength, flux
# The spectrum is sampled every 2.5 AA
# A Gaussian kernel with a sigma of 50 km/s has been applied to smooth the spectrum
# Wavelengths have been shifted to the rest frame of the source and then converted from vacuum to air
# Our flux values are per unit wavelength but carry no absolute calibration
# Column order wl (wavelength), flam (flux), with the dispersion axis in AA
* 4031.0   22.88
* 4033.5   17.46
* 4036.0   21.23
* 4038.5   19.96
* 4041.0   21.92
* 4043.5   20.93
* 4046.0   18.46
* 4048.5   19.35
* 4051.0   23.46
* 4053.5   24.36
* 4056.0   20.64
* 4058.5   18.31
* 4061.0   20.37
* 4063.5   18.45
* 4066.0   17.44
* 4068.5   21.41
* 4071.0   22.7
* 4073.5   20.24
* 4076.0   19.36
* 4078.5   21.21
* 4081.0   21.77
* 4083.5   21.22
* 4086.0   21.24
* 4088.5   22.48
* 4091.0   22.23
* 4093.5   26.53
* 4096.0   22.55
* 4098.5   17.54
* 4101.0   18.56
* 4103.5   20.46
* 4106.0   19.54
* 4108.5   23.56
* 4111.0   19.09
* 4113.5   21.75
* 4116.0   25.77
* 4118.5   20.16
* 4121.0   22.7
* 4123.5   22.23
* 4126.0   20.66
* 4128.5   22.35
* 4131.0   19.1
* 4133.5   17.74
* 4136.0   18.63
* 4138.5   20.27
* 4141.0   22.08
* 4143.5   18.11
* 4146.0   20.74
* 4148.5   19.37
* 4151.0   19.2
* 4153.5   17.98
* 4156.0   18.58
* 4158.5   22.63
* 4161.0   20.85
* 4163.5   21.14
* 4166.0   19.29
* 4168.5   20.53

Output -2.9 AA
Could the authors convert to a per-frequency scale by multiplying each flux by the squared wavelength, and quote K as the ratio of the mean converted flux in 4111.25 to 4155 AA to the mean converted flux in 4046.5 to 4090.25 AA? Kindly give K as 1.02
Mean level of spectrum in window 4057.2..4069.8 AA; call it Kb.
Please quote 19.2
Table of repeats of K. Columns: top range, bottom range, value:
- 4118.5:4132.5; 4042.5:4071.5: 1.07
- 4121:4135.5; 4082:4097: 0.92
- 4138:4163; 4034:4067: 1.03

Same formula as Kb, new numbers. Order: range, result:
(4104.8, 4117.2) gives 21.9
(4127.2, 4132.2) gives 20.7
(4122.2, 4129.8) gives 21.7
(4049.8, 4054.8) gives 23.9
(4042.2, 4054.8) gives 21.3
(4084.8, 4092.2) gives 22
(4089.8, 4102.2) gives 21.5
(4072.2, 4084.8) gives 20.8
